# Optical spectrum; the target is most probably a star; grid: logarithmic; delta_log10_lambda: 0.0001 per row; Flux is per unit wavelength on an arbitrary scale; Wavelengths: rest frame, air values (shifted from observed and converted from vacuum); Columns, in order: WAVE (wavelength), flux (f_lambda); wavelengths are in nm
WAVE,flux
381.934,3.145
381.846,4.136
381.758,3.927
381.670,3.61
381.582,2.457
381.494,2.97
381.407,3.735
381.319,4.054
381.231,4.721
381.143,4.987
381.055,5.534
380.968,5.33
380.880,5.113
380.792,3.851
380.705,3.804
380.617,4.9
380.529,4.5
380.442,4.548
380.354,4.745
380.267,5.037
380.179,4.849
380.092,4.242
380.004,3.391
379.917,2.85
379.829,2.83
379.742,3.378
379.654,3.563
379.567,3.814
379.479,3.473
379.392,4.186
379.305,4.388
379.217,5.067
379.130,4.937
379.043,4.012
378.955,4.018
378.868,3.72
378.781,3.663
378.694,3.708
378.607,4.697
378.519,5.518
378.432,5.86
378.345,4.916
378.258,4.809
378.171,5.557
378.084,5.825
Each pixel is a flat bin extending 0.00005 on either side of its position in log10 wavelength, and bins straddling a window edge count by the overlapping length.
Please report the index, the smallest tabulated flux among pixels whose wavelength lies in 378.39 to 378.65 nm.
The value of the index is 4.697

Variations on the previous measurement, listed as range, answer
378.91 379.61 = 3.473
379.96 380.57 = 3.391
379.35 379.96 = 2.83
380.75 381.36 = 3.851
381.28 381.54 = 2.97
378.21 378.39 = 4.809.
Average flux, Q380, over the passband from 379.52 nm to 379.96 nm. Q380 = 3.28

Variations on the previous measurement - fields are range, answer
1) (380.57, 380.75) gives 4.35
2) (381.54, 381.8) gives 3.33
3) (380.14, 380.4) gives 4.87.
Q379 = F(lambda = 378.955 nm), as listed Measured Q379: 4.018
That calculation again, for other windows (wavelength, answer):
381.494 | 2.97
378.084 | 5.825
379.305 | 4.388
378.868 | 3.72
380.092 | 4.242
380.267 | 5.037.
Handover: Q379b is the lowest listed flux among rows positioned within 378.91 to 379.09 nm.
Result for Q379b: 4.012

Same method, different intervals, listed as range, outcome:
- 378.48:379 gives 3.663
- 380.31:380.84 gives 3.804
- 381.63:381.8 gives 3.61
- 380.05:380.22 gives 4.242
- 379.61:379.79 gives 3.378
